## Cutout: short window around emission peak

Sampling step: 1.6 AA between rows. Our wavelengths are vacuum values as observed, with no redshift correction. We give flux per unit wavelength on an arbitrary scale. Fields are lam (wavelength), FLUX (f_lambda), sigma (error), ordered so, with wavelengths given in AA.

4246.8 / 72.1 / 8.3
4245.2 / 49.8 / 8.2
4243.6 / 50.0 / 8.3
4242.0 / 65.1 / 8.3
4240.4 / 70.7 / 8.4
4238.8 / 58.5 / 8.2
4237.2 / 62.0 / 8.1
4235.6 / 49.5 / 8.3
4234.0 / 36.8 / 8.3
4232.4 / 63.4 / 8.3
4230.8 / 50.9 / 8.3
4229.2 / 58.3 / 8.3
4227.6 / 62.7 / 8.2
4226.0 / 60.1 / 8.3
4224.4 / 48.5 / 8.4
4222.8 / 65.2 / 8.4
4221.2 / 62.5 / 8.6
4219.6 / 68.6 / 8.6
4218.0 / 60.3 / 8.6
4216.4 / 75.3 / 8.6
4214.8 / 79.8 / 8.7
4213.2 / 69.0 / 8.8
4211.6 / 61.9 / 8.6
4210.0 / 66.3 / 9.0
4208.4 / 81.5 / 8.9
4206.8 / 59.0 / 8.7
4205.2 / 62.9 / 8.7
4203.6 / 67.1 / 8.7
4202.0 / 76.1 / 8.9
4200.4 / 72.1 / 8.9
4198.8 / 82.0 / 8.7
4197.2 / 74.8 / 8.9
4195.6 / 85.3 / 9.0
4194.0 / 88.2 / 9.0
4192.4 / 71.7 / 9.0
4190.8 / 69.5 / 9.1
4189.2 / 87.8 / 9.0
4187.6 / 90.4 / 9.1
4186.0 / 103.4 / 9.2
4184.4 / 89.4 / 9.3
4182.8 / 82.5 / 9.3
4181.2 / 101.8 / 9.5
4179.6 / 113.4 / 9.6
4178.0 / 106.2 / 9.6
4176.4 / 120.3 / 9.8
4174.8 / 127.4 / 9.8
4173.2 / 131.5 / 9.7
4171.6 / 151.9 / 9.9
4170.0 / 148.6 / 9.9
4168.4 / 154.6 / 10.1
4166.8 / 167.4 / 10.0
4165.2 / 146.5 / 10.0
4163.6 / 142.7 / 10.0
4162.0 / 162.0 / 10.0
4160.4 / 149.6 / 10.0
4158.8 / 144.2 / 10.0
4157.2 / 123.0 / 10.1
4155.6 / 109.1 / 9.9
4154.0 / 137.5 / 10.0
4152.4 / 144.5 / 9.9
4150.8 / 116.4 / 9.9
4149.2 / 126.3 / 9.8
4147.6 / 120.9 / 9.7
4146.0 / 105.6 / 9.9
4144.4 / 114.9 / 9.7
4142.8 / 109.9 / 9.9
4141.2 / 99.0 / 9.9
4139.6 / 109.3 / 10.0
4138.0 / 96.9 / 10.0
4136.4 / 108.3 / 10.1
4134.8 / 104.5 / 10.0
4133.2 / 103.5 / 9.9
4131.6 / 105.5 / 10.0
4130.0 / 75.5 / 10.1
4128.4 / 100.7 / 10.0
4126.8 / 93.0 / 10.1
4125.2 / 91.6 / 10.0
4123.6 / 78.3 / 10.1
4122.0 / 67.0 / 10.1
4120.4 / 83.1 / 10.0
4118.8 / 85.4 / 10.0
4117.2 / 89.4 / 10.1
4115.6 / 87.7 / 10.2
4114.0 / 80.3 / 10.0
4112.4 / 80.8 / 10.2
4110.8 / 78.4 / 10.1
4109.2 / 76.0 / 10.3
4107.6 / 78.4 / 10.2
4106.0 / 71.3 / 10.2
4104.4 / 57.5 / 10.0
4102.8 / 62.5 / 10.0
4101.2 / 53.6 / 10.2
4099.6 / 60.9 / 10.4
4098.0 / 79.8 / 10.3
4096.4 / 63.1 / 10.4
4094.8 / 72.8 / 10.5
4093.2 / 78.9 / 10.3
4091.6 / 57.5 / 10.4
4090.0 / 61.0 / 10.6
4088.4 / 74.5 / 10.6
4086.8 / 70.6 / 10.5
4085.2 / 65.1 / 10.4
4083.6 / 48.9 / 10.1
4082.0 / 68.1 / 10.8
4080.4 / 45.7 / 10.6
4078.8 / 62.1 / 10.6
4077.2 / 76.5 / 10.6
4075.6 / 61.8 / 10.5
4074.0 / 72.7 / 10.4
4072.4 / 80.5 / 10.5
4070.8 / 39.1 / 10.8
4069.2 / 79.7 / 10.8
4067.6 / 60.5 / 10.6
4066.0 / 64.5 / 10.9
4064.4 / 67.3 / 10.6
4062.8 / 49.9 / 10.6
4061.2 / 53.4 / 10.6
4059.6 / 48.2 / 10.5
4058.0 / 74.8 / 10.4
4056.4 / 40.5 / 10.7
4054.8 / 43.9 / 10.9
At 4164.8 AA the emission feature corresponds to C IV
